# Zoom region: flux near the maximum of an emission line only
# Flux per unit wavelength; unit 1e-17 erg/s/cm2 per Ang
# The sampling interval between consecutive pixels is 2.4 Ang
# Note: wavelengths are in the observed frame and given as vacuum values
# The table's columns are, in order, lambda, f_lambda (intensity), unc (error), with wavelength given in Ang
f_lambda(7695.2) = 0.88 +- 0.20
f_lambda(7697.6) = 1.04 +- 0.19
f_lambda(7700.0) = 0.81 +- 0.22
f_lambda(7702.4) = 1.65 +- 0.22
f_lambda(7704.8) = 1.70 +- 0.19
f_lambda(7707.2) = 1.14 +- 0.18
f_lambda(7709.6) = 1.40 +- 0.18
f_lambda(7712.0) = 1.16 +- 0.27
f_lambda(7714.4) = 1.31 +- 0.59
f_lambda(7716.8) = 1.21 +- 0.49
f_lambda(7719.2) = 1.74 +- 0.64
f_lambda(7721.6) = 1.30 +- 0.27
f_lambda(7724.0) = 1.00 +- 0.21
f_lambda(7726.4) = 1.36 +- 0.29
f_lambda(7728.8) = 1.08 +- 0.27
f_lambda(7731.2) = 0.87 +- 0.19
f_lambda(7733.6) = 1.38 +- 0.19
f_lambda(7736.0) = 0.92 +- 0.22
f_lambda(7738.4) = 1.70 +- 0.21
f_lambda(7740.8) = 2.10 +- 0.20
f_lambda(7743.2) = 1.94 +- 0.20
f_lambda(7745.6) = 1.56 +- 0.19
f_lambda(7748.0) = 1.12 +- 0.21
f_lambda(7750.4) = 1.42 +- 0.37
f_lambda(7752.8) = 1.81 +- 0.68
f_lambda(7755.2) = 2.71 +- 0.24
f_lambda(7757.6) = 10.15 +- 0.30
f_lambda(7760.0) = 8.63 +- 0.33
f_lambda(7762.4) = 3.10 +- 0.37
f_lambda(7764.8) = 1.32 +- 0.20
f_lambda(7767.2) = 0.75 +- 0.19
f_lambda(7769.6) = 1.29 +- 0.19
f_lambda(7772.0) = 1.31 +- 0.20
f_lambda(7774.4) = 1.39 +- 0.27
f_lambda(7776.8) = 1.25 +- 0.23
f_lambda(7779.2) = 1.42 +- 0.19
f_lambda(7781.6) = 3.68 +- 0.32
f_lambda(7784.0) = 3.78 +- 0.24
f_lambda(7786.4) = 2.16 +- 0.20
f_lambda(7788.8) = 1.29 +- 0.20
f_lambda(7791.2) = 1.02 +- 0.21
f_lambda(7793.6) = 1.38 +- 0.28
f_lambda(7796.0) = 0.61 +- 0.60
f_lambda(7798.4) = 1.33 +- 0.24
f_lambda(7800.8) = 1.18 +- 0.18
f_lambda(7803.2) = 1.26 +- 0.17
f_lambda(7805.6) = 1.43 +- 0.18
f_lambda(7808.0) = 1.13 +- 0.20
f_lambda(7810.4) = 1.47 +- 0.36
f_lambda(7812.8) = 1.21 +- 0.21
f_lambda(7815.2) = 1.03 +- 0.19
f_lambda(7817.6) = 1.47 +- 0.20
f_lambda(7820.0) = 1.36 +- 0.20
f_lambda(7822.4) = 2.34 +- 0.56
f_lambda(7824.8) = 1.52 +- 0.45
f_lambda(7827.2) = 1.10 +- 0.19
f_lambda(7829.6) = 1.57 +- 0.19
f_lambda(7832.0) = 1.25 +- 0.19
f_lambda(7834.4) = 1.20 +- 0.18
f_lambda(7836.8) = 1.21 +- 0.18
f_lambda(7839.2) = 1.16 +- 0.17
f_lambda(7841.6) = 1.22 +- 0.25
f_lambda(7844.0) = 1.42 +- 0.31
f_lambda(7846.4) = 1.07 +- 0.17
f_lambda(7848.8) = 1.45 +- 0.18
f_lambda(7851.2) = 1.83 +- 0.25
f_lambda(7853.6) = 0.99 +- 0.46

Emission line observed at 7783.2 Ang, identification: [N II] 6583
